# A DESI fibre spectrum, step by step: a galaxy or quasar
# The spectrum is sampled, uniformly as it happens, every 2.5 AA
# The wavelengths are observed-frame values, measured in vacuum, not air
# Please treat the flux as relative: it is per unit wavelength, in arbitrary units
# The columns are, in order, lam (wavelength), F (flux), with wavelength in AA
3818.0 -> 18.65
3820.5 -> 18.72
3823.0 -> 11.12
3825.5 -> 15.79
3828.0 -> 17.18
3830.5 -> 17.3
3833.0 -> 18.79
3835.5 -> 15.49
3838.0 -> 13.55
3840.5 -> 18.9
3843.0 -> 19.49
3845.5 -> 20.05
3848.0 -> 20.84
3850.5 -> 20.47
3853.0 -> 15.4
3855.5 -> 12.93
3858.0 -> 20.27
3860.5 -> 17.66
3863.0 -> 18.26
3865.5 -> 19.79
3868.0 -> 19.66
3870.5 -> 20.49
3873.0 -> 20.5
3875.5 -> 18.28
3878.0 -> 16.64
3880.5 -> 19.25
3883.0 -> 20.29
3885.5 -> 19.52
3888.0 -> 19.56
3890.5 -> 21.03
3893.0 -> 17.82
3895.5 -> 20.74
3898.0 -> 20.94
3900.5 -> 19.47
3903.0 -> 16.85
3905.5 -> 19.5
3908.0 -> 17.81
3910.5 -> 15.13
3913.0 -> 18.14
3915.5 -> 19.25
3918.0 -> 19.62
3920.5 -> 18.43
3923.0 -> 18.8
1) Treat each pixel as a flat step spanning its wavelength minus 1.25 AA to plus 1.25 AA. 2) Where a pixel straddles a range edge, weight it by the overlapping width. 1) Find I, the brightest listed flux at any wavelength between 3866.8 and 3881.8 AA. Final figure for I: 20.5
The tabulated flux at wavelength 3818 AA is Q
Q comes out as 18.65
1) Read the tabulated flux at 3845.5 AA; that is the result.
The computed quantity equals 20.05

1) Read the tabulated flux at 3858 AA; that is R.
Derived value 20.27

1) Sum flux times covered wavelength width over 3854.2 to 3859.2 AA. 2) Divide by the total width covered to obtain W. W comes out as 16.6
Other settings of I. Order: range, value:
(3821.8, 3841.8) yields 18.9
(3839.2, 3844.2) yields 19.49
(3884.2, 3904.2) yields 21.03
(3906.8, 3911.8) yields 17.81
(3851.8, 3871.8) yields 20.49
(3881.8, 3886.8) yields 20.29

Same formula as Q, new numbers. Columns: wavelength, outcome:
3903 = 16.85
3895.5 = 20.74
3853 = 15.4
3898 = 20.94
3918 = 19.62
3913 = 18.14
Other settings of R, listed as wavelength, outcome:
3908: 17.81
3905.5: 19.5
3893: 17.82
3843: 19.49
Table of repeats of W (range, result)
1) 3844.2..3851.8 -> 20.4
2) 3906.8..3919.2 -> 18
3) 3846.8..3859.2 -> 18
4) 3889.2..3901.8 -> 20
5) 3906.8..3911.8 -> 16.5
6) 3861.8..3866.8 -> 19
